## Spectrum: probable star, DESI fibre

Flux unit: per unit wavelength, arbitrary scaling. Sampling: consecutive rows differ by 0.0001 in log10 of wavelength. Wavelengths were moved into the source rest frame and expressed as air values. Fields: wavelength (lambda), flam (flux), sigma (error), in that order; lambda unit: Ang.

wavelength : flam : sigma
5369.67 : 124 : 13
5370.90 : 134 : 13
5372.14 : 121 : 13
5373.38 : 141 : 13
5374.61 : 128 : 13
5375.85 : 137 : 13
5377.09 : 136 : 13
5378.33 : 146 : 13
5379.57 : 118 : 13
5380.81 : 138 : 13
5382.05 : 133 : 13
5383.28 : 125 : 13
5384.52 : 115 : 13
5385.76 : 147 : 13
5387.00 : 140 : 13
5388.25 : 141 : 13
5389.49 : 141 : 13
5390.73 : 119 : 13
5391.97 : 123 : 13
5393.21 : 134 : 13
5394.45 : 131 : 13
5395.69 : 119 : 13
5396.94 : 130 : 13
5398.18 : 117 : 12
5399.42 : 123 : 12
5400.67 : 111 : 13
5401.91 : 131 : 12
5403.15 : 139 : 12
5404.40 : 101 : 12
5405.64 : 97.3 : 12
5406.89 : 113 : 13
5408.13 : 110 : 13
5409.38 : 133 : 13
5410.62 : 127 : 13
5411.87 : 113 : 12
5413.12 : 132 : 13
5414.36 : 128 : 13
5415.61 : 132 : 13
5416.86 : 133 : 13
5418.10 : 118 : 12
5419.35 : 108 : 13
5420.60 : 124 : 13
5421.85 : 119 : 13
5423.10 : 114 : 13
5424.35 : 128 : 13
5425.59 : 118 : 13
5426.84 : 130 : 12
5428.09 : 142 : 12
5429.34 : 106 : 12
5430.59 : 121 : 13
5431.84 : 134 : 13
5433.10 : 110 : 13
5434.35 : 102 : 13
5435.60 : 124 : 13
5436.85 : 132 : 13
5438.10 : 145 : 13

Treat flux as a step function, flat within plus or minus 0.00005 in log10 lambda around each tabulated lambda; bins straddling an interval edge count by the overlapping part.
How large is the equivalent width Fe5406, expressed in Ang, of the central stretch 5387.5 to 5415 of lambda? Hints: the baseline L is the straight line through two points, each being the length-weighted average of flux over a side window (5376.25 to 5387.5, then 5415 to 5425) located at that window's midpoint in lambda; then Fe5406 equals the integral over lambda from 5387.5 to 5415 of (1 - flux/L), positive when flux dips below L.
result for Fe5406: 0.9 Ang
